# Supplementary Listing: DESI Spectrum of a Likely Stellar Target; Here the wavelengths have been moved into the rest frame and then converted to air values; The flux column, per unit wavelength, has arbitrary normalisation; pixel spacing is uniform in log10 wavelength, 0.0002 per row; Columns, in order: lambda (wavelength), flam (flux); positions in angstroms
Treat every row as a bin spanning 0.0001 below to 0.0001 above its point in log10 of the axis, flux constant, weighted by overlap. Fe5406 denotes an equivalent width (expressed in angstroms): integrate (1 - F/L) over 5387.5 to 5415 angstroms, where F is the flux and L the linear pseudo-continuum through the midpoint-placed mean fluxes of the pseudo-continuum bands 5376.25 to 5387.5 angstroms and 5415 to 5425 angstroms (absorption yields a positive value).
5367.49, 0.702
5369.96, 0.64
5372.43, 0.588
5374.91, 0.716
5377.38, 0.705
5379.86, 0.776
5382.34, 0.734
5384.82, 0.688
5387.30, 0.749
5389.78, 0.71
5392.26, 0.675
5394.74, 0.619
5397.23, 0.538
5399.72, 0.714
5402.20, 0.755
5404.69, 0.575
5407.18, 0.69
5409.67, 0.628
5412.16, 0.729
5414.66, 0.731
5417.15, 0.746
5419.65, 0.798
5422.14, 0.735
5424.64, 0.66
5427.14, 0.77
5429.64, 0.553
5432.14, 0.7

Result 2.4 angstroms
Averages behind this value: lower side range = 0.729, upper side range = 0.741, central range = 0.67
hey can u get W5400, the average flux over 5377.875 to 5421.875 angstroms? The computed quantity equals 0.698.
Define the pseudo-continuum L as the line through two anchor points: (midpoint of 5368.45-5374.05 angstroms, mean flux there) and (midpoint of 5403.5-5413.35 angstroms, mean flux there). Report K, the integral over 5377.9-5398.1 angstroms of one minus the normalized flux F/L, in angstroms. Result -1.61 angstroms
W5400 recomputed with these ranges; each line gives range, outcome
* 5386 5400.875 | 0.667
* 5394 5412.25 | 0.652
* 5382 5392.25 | 0.714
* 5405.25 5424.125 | 0.715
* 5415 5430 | 0.721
